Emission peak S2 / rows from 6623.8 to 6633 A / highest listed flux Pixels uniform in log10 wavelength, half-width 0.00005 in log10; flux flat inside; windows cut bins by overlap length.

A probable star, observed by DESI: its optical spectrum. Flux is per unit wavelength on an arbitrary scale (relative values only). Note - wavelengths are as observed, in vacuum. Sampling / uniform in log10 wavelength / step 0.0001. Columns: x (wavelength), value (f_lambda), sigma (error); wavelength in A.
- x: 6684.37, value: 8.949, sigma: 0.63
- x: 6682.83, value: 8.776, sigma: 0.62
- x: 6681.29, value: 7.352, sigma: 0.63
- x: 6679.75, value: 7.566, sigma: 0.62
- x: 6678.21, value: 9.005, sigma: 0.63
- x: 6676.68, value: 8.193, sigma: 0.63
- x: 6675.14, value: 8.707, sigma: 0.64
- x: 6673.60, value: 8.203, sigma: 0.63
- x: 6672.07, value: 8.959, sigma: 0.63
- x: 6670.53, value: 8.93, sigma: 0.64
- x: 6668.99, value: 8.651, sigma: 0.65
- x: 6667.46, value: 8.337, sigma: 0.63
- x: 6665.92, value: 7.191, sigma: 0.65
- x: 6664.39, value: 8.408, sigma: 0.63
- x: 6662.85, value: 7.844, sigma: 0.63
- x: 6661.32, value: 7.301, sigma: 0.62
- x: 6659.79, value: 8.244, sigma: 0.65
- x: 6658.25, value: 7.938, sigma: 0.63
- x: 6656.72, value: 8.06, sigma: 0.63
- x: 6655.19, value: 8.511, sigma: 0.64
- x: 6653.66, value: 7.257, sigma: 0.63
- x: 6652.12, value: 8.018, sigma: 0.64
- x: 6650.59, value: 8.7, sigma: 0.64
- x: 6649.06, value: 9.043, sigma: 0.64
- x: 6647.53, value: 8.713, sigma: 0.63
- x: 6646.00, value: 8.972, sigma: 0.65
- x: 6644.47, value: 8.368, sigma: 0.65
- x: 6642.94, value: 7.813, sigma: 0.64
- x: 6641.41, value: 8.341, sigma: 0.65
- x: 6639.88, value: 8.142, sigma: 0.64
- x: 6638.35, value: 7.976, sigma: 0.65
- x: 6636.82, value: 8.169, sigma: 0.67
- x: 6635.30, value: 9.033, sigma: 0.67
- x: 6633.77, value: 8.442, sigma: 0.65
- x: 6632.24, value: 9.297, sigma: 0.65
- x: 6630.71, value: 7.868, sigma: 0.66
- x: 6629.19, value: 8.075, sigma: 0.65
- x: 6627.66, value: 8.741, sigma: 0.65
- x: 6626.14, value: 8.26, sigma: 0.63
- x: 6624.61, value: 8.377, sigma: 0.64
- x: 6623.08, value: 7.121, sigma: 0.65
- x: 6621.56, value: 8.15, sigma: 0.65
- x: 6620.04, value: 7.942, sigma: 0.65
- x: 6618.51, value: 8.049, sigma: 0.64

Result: 9.297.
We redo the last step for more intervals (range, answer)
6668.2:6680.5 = 9.005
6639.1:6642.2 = 8.341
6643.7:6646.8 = 8.972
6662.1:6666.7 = 8.408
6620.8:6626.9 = 8.377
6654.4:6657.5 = 8.511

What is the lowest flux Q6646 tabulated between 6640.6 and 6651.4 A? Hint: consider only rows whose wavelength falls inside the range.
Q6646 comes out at 7.813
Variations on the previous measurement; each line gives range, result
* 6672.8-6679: 8.193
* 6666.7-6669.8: 8.337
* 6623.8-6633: 7.868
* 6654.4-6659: 7.938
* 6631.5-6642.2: 7.976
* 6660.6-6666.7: 7.191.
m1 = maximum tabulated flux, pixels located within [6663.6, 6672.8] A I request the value 8.959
